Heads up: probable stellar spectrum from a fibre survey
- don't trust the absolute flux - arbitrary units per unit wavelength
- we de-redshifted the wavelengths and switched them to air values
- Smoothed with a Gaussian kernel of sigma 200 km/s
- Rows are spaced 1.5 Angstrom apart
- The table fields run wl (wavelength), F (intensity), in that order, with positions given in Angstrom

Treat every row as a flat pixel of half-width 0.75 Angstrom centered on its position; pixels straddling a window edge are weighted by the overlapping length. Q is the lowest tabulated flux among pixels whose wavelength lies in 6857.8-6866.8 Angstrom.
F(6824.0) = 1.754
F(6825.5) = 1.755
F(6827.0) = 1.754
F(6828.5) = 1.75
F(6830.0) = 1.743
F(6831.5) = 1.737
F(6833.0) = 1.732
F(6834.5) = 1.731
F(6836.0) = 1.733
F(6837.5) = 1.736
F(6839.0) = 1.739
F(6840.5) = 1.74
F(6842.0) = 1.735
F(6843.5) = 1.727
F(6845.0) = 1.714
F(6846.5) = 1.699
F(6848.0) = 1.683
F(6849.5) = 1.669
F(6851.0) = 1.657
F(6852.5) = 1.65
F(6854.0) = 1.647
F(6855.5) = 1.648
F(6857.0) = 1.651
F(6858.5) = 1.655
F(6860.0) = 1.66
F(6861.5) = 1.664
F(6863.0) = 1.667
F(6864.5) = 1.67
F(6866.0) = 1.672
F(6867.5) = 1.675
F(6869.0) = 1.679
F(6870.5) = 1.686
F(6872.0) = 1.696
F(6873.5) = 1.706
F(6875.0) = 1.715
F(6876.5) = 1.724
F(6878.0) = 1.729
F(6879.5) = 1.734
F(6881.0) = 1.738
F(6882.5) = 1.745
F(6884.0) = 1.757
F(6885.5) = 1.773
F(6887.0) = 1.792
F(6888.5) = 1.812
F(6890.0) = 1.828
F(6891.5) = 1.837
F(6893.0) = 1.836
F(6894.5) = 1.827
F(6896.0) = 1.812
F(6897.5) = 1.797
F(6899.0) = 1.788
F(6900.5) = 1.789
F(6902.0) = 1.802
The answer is 1.655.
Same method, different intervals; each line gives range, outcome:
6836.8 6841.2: 1.736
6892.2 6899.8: 1.788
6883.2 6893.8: 1.757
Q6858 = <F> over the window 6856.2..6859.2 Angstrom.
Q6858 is 1.65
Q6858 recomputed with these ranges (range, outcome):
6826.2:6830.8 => 1.75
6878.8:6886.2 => 1.75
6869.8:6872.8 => 1.69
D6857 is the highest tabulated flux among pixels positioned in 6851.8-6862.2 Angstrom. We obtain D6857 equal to 1.664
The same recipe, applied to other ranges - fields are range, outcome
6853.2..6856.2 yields 1.648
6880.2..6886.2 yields 1.773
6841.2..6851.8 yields 1.735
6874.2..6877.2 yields 1.724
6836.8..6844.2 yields 1.74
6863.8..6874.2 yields 1.706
